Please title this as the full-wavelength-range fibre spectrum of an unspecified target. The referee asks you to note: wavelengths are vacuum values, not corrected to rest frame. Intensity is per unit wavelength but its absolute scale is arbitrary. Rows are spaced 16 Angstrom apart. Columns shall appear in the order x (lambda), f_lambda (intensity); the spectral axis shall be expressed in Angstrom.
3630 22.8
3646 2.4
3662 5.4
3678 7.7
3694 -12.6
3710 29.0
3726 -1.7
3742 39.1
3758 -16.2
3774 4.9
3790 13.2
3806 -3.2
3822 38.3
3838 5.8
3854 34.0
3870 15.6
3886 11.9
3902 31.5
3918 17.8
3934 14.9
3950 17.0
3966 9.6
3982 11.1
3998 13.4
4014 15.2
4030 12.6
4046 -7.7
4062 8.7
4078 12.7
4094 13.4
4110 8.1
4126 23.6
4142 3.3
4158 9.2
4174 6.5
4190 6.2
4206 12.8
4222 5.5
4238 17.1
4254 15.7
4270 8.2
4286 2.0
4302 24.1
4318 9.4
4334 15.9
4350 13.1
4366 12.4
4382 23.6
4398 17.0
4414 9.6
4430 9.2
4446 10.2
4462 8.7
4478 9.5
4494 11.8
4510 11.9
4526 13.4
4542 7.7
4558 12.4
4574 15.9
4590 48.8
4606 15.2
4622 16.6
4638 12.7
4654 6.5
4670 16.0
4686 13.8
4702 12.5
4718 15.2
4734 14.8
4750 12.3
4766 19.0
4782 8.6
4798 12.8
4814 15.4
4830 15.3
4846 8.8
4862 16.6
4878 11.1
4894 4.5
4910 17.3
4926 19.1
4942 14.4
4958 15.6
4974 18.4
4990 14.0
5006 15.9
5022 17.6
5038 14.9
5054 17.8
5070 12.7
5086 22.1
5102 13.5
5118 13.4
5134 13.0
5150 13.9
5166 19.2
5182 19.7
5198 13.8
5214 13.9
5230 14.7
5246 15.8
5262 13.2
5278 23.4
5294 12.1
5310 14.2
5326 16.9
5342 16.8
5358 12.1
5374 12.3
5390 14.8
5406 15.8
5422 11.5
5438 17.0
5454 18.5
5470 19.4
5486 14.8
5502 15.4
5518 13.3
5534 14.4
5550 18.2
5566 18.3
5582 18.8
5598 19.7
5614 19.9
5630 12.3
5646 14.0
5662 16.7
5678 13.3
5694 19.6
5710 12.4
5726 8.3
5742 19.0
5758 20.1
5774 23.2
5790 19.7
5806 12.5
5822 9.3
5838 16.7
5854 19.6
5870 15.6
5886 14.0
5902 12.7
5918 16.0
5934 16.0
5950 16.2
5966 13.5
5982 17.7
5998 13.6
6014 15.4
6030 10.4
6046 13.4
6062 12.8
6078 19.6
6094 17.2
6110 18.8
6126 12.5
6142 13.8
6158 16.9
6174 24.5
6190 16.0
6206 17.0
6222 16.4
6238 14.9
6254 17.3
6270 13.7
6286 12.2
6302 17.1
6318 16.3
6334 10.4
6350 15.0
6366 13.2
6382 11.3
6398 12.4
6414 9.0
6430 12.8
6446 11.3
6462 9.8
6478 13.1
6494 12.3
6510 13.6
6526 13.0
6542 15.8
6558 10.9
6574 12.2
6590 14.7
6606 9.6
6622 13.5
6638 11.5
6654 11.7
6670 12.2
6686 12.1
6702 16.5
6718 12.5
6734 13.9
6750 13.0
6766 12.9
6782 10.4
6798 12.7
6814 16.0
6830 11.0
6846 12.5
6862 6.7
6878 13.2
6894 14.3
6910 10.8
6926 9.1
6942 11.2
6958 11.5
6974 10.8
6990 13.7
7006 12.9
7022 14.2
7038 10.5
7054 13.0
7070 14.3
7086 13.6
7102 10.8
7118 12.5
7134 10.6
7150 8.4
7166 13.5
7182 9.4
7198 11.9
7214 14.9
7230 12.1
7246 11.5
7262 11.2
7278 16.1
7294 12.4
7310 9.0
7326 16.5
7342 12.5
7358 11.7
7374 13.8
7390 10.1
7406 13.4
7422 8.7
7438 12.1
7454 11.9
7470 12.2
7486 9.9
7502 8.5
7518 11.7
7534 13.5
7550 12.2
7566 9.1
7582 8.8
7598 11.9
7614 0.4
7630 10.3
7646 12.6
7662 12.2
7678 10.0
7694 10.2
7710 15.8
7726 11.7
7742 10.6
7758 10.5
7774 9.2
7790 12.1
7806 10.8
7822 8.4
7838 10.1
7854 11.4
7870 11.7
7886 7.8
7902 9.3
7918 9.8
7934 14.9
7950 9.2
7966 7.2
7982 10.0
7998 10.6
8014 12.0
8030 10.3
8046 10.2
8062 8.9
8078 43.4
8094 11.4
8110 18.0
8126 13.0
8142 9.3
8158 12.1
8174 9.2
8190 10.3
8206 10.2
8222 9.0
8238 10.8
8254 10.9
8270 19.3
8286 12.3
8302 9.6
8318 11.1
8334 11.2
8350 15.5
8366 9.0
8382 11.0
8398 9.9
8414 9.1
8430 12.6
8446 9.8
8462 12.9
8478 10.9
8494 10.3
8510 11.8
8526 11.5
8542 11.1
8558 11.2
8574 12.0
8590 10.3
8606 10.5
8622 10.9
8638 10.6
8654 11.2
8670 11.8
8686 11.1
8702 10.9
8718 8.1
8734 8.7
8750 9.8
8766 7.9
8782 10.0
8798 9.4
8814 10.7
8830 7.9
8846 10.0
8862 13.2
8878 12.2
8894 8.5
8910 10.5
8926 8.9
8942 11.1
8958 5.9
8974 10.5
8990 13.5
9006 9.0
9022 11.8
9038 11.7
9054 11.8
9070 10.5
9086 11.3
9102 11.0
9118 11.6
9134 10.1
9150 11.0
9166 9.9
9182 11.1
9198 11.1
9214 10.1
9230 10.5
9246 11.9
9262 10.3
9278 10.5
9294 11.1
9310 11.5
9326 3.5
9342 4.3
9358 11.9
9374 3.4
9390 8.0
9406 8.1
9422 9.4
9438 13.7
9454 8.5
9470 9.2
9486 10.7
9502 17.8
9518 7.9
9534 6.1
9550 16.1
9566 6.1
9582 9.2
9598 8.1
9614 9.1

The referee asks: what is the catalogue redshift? 0.231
